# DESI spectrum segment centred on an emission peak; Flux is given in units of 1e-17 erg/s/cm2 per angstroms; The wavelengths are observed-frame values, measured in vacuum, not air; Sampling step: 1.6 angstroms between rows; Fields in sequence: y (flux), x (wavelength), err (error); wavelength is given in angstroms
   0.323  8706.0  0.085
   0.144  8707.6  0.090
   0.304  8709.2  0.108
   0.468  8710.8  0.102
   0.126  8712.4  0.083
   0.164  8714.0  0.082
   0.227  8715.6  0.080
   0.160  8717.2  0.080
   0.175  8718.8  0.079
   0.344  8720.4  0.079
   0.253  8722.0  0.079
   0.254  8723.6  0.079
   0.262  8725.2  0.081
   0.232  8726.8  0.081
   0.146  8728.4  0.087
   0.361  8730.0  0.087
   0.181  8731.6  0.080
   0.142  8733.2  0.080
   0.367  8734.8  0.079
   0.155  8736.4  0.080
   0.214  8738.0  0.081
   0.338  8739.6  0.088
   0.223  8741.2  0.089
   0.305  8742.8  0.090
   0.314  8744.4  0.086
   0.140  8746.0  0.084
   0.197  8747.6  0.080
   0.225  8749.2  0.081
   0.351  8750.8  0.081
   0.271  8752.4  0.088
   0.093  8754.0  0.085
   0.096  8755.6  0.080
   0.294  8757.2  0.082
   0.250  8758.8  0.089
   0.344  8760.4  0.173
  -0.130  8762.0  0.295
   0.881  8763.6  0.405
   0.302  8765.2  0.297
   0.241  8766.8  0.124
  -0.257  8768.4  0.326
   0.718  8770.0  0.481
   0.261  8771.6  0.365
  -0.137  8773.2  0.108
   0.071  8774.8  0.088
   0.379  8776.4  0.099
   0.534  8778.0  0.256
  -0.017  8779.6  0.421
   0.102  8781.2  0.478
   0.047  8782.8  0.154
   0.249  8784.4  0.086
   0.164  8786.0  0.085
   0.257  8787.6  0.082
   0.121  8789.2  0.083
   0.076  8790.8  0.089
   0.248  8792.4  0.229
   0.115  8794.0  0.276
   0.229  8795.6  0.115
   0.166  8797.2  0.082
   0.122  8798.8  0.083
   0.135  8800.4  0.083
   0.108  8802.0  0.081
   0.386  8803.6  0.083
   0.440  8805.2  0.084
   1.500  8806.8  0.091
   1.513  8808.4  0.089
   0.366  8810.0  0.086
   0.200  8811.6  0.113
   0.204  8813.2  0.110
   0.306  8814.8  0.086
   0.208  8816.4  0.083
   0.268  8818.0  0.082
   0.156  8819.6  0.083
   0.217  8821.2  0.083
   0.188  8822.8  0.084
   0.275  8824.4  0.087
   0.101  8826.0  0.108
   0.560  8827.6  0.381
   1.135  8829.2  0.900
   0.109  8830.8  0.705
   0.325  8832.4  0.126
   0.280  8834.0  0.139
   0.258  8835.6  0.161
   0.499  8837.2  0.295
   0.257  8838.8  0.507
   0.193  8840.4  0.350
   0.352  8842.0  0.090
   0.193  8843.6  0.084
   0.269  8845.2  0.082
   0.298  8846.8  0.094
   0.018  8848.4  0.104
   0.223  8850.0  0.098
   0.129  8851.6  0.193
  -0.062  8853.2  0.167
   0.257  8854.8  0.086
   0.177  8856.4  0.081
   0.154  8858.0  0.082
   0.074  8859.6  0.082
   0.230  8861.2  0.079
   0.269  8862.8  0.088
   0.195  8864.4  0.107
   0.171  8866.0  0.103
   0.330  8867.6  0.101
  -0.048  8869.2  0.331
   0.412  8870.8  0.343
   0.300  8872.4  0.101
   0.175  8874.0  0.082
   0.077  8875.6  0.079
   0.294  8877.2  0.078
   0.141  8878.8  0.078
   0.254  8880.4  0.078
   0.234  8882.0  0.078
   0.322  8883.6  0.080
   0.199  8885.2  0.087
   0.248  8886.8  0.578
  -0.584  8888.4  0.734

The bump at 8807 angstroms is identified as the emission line Hbeta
